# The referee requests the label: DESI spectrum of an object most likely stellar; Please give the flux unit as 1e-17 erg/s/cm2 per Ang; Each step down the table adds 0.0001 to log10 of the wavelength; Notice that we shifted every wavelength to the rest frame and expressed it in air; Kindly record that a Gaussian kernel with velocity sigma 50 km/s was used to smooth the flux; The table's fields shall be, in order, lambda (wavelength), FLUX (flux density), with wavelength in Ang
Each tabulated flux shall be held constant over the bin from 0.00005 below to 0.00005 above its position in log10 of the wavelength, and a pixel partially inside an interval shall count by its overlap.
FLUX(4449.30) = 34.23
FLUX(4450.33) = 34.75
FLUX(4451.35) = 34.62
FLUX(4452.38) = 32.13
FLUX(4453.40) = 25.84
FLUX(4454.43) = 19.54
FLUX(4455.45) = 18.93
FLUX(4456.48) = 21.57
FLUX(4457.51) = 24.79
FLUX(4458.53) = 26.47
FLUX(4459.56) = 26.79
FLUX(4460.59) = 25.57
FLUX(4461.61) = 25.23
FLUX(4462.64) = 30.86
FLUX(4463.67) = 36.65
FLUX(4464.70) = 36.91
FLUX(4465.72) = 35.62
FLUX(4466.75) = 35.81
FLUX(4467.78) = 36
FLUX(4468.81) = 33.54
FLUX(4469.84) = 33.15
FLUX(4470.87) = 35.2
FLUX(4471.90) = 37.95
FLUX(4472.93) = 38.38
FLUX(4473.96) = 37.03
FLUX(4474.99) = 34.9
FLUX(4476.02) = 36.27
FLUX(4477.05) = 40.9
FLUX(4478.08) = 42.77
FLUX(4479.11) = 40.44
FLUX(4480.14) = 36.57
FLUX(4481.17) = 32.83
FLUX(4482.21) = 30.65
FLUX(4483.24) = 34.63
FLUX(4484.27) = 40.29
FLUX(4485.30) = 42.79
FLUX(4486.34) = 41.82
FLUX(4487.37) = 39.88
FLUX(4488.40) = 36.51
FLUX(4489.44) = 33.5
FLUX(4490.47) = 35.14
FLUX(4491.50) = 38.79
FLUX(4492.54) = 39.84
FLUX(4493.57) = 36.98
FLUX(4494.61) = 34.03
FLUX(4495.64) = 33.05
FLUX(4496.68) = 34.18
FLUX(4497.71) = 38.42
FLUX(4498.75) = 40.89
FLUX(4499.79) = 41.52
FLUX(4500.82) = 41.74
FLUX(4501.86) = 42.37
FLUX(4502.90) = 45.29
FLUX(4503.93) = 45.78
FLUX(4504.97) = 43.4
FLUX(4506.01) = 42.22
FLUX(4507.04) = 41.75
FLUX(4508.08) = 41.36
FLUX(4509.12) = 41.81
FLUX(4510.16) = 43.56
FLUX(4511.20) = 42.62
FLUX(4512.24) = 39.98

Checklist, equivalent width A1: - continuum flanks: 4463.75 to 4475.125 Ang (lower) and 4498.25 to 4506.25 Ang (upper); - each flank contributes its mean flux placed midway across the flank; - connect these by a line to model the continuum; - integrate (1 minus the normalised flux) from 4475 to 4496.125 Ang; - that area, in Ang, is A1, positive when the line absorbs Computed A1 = 1.1 Ang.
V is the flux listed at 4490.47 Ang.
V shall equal 35.14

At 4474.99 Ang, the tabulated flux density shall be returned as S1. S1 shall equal 34.9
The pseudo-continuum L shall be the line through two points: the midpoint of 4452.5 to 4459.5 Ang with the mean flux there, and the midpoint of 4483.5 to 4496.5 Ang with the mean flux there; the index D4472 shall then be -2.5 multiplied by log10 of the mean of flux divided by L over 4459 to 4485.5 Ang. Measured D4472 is -0.17 mag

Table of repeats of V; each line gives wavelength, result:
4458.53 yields 26.47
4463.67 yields 36.65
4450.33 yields 34.75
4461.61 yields 25.23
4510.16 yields 43.56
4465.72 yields 35.62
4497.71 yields 38.42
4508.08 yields 41.36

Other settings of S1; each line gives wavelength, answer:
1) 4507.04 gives 41.75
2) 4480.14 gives 36.57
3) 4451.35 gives 34.62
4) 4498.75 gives 40.89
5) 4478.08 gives 42.77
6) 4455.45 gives 18.93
